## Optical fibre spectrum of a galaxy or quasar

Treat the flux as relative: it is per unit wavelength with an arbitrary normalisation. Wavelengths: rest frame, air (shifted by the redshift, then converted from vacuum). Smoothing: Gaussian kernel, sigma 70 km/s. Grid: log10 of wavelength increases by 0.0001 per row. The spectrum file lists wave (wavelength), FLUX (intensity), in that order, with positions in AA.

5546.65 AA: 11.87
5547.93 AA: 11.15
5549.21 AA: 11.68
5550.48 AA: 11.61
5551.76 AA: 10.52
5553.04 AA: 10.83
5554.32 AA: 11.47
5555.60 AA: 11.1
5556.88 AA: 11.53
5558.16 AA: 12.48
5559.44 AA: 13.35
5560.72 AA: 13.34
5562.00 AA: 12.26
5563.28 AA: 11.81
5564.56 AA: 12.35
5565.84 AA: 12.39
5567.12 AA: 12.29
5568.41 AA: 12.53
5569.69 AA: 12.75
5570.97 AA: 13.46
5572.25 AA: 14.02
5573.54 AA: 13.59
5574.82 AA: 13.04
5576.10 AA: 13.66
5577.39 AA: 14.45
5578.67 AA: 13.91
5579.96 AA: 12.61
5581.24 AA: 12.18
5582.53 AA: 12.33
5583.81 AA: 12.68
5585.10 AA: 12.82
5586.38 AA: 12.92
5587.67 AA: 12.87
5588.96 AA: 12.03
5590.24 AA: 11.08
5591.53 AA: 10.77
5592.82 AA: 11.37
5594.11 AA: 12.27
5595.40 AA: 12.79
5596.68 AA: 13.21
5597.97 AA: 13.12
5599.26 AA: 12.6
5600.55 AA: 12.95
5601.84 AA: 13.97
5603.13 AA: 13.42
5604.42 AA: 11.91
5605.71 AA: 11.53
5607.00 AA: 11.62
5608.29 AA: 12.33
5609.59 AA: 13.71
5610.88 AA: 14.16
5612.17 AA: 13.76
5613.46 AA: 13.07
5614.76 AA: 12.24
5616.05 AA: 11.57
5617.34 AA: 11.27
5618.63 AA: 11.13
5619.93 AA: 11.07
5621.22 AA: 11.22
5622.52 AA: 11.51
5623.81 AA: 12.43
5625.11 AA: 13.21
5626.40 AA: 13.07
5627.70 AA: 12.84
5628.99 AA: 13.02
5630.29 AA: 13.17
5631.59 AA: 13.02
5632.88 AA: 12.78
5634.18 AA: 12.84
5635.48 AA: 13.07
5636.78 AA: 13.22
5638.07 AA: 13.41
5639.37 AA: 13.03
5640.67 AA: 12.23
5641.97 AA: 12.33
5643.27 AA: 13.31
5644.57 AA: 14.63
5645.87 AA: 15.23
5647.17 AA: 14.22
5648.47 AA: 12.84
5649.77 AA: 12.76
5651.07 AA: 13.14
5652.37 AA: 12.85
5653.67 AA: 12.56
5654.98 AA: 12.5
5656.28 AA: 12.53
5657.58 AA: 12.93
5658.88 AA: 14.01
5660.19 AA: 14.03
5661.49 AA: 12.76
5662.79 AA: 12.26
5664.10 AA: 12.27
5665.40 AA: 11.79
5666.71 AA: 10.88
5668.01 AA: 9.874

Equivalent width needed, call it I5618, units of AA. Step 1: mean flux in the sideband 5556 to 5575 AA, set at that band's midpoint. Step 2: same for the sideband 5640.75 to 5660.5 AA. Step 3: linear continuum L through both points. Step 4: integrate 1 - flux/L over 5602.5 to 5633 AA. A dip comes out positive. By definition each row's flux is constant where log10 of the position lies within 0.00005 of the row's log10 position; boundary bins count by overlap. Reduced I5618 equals 1.4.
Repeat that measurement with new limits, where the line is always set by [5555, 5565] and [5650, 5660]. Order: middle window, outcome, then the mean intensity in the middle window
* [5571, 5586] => -0.96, 13.2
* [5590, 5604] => 0.02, 12.5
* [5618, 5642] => 0.42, 12.6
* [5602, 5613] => -0.20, 12.9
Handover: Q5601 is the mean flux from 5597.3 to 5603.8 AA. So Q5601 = 13.2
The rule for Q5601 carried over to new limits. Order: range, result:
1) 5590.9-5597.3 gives 12.1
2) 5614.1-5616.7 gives 11.9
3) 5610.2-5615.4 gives 13.3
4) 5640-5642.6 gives 12.3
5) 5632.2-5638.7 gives 13.1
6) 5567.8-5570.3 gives 12.7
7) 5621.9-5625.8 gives 12.4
